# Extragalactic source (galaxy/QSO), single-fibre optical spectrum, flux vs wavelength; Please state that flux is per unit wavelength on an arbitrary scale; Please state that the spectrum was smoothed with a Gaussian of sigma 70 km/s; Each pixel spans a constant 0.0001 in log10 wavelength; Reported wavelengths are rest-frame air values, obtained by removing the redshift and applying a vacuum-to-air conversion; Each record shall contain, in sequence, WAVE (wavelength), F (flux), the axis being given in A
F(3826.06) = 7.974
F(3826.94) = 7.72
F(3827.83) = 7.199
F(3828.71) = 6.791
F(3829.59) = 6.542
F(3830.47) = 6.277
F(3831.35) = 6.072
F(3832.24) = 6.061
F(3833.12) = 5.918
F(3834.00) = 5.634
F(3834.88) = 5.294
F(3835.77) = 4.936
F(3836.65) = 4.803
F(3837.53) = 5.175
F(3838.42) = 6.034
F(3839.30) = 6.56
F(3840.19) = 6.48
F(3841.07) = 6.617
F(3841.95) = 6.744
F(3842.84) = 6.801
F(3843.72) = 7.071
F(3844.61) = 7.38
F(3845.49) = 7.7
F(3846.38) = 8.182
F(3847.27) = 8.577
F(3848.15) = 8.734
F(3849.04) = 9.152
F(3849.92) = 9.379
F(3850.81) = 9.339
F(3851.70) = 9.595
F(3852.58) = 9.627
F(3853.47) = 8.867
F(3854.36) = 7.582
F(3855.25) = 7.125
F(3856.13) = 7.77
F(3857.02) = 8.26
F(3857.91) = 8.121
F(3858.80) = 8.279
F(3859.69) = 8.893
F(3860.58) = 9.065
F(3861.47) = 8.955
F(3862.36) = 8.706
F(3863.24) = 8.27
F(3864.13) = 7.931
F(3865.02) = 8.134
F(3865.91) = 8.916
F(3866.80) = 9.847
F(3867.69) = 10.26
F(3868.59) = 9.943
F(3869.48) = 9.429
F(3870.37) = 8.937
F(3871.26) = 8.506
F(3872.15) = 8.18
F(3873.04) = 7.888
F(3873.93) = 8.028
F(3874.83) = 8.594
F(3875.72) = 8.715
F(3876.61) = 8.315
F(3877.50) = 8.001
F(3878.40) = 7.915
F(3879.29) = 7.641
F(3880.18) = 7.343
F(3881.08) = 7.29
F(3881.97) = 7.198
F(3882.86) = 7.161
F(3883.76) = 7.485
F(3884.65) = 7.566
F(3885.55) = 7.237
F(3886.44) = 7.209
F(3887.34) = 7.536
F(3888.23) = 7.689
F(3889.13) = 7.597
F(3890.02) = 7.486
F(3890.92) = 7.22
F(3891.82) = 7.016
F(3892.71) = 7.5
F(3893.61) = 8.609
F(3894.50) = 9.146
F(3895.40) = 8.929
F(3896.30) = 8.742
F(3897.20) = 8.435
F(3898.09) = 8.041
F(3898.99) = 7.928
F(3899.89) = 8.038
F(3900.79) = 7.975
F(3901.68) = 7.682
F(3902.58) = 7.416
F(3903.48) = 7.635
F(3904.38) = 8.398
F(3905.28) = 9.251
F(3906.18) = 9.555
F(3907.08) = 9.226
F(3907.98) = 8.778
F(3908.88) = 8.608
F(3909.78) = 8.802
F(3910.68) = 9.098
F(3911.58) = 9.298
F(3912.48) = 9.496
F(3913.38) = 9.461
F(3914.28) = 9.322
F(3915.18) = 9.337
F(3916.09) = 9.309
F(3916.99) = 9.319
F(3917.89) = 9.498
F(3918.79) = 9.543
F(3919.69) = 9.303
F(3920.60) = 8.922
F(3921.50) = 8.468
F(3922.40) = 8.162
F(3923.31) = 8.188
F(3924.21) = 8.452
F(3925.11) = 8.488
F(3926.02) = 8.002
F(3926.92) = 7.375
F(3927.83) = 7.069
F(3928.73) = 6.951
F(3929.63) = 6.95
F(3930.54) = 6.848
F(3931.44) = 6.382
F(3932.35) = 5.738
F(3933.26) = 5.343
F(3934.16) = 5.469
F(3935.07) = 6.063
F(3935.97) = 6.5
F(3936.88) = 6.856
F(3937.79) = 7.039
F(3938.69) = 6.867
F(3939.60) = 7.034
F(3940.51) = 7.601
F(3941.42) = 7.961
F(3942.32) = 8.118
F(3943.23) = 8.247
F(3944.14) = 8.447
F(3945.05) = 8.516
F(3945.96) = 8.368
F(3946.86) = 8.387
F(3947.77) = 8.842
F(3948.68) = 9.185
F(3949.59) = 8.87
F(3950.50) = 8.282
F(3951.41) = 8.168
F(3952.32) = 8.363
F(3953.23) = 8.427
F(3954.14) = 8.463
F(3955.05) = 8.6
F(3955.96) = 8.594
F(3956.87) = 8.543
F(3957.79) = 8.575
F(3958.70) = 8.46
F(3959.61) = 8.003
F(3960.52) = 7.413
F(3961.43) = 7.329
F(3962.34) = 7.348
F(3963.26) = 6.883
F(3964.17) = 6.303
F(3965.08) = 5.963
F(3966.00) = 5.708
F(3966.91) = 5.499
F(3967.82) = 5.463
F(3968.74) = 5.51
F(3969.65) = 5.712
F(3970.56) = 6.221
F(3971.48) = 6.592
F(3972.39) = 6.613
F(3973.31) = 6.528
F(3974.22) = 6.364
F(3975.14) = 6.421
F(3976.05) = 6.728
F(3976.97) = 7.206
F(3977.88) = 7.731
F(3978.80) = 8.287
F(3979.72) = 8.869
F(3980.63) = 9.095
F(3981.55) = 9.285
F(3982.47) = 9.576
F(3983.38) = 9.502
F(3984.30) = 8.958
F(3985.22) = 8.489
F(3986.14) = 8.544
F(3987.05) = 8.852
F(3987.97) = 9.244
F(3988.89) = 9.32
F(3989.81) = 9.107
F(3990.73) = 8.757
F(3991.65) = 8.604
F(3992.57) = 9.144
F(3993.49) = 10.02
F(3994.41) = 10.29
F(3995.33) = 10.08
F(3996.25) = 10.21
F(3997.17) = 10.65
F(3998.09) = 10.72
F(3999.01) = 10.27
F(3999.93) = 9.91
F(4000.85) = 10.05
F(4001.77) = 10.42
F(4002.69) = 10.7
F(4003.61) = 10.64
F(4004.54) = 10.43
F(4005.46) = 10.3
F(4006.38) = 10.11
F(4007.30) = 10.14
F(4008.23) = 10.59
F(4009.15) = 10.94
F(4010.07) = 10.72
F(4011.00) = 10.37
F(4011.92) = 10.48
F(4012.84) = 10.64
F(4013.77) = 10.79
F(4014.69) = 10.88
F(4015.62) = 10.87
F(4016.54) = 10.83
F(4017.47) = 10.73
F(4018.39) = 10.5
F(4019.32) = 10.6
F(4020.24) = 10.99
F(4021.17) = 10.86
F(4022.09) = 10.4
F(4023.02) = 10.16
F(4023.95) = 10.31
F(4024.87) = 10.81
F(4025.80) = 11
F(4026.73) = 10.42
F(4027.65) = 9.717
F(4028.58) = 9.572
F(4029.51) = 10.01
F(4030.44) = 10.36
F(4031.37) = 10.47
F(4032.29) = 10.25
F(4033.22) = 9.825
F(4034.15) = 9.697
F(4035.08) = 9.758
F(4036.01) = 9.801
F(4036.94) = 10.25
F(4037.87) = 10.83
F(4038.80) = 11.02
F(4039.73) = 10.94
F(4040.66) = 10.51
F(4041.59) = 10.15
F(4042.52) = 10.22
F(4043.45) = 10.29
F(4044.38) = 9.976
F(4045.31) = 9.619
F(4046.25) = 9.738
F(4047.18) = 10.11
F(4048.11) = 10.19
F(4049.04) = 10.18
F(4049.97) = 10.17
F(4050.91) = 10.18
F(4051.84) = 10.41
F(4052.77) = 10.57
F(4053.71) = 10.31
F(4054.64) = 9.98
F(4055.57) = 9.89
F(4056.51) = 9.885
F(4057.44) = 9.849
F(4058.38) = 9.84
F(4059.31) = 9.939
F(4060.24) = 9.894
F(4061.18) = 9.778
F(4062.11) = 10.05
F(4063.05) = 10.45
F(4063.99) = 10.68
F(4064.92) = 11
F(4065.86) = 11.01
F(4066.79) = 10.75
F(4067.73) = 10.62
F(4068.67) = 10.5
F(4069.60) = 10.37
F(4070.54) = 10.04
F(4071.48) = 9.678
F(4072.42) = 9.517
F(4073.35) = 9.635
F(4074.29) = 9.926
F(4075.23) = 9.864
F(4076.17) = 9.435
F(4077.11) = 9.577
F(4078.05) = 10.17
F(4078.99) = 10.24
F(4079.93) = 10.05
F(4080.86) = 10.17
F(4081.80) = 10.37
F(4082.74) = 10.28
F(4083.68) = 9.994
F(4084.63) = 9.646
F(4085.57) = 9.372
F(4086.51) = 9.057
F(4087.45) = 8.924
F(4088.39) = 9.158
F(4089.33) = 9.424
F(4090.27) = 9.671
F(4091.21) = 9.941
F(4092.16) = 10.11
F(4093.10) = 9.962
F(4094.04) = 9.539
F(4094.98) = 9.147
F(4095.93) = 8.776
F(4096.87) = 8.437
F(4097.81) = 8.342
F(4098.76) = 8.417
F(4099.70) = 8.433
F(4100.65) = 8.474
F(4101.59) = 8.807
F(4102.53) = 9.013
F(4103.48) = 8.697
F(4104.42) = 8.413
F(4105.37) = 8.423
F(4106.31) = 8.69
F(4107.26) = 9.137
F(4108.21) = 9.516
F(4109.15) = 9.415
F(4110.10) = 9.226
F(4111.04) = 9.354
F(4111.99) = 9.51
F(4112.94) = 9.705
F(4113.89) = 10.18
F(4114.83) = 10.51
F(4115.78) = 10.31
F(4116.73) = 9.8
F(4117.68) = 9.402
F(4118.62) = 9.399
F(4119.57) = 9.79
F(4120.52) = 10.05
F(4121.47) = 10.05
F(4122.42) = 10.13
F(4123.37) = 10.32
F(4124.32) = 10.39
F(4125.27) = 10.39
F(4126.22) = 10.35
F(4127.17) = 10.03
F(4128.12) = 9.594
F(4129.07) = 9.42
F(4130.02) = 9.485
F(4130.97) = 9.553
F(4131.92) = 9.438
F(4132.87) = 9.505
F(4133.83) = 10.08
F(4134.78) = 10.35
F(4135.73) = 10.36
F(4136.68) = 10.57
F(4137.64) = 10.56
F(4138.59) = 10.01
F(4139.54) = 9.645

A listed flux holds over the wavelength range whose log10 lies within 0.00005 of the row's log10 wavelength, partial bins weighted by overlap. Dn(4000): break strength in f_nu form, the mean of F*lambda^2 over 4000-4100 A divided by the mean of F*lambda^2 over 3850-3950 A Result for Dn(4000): 1.33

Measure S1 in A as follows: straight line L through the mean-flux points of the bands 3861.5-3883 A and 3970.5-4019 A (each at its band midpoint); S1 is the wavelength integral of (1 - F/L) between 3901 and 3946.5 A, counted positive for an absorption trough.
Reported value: 4.0 A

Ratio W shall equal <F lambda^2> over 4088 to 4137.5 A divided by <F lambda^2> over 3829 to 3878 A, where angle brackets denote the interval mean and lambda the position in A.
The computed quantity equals 1.39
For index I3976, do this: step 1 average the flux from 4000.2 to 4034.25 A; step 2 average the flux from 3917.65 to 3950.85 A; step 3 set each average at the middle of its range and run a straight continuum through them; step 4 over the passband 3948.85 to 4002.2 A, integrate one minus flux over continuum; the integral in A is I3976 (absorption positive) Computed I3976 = 5.1 A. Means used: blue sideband 7.73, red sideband 10.5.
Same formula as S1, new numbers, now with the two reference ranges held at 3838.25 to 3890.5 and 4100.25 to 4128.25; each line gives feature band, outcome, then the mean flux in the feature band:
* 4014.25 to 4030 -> -2.6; 10.5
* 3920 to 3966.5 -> 5.1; 7.63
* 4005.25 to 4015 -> -1.7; 10.5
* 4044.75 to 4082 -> -3.4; 10.1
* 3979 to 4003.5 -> -2.0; 9.57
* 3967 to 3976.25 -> 2.7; 6.18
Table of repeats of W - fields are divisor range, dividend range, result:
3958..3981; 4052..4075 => 1.54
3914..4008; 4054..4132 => 1.26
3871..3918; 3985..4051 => 1.31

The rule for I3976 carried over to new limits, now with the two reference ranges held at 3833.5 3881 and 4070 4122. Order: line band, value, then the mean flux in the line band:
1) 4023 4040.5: -2.34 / 10.3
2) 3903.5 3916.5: -1.24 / 9.08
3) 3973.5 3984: 0.80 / 8.07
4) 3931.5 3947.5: 2.41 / 7.21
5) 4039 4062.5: -2.38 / 10.1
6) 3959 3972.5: 3.42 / 6.46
